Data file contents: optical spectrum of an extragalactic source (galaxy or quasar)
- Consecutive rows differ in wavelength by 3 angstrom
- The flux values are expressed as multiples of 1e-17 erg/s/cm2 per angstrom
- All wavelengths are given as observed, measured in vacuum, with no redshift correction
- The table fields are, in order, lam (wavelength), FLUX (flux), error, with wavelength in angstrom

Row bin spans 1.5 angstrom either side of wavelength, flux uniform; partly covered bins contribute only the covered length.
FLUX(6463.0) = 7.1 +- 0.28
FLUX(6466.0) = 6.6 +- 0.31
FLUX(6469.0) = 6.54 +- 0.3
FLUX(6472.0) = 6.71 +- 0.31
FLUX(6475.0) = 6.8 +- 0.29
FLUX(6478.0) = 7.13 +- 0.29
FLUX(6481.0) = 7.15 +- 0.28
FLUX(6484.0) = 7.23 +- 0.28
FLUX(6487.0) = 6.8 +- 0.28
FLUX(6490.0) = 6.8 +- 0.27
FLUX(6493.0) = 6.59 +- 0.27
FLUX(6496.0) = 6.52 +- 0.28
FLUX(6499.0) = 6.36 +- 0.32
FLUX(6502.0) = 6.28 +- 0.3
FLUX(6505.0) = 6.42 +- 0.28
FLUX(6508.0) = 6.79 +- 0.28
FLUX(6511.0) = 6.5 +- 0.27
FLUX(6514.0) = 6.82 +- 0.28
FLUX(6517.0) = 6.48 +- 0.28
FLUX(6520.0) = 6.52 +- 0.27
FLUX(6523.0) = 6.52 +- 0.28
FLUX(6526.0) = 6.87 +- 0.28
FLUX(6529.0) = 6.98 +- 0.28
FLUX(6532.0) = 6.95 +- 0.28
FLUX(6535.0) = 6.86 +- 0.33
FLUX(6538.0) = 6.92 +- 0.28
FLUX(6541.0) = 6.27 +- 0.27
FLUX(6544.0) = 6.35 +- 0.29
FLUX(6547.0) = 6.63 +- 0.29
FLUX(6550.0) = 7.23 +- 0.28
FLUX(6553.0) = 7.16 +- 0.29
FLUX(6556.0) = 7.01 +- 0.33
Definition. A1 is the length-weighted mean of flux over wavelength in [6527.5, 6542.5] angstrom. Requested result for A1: 6.8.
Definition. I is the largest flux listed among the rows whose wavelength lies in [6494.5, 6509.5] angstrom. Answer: 6.79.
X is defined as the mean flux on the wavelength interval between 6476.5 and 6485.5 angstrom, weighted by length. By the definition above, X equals 7.17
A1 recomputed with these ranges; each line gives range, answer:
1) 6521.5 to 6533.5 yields 6.83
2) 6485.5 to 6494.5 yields 6.73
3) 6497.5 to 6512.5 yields 6.47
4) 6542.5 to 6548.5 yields 6.49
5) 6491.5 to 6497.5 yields 6.55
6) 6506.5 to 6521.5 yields 6.62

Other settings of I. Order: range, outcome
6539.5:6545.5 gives 6.35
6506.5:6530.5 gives 6.98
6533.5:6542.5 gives 6.92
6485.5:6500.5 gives 6.8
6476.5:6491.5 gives 7.23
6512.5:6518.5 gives 6.82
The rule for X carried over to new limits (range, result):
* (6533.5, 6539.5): 6.89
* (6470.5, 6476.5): 6.75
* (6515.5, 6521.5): 6.5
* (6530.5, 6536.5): 6.91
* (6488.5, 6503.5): 6.51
